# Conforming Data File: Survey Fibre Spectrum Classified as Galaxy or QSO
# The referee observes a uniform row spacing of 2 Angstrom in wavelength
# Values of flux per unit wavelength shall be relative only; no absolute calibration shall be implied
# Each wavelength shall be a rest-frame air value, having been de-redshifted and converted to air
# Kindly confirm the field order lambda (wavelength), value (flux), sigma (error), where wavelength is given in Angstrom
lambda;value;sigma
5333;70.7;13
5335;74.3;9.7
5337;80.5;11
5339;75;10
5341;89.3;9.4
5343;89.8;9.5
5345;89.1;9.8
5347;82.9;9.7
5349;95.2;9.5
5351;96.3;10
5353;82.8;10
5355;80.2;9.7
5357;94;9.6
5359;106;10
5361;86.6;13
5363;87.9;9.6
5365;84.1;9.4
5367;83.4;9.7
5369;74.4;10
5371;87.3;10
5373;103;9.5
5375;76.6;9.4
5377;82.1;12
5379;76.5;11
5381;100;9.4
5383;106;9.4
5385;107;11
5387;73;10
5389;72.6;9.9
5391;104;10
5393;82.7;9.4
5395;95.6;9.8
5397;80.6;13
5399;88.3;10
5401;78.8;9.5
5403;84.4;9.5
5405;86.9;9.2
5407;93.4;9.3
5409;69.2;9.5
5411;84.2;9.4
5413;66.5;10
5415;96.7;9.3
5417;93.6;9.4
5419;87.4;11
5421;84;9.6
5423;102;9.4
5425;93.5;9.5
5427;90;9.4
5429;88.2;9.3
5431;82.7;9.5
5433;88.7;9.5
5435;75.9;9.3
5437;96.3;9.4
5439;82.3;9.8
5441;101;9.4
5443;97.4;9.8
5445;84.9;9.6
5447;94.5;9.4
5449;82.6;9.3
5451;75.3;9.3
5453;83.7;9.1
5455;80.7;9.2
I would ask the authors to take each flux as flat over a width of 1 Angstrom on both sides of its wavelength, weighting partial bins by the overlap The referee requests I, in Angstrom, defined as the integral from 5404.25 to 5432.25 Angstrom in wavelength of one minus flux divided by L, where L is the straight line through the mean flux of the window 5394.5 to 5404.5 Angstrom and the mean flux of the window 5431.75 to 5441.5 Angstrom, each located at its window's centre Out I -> -0.14 Angstrom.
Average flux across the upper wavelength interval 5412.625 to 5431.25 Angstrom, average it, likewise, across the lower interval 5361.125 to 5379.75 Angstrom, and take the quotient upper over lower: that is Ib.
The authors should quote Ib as 1.06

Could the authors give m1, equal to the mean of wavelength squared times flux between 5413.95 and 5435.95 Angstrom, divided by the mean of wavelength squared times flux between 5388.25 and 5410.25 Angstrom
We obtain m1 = 1.06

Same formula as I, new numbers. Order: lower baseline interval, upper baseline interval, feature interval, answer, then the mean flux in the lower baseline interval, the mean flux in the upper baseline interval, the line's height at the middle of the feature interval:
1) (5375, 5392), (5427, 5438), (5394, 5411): 0.7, 89.4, 86.7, 88.3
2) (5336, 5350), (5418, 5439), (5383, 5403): -0.1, 86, 88.6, 87.5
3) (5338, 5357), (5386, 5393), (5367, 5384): -0.7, 87.1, 83.1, 84.5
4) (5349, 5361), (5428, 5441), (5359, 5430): 1.5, 91.7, 86.9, 89.3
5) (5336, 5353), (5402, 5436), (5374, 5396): -0.5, 87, 86.3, 86.6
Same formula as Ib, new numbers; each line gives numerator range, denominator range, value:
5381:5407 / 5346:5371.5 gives 1.01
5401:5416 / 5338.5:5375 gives 0.94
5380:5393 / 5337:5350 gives 1.08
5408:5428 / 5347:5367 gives 0.97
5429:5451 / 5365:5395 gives 1.00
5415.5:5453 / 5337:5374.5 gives 1.01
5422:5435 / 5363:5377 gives 1.06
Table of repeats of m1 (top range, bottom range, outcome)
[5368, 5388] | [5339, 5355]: 1.02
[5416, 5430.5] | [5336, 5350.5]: 1.09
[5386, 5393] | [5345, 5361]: 0.93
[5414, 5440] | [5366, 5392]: 1.03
